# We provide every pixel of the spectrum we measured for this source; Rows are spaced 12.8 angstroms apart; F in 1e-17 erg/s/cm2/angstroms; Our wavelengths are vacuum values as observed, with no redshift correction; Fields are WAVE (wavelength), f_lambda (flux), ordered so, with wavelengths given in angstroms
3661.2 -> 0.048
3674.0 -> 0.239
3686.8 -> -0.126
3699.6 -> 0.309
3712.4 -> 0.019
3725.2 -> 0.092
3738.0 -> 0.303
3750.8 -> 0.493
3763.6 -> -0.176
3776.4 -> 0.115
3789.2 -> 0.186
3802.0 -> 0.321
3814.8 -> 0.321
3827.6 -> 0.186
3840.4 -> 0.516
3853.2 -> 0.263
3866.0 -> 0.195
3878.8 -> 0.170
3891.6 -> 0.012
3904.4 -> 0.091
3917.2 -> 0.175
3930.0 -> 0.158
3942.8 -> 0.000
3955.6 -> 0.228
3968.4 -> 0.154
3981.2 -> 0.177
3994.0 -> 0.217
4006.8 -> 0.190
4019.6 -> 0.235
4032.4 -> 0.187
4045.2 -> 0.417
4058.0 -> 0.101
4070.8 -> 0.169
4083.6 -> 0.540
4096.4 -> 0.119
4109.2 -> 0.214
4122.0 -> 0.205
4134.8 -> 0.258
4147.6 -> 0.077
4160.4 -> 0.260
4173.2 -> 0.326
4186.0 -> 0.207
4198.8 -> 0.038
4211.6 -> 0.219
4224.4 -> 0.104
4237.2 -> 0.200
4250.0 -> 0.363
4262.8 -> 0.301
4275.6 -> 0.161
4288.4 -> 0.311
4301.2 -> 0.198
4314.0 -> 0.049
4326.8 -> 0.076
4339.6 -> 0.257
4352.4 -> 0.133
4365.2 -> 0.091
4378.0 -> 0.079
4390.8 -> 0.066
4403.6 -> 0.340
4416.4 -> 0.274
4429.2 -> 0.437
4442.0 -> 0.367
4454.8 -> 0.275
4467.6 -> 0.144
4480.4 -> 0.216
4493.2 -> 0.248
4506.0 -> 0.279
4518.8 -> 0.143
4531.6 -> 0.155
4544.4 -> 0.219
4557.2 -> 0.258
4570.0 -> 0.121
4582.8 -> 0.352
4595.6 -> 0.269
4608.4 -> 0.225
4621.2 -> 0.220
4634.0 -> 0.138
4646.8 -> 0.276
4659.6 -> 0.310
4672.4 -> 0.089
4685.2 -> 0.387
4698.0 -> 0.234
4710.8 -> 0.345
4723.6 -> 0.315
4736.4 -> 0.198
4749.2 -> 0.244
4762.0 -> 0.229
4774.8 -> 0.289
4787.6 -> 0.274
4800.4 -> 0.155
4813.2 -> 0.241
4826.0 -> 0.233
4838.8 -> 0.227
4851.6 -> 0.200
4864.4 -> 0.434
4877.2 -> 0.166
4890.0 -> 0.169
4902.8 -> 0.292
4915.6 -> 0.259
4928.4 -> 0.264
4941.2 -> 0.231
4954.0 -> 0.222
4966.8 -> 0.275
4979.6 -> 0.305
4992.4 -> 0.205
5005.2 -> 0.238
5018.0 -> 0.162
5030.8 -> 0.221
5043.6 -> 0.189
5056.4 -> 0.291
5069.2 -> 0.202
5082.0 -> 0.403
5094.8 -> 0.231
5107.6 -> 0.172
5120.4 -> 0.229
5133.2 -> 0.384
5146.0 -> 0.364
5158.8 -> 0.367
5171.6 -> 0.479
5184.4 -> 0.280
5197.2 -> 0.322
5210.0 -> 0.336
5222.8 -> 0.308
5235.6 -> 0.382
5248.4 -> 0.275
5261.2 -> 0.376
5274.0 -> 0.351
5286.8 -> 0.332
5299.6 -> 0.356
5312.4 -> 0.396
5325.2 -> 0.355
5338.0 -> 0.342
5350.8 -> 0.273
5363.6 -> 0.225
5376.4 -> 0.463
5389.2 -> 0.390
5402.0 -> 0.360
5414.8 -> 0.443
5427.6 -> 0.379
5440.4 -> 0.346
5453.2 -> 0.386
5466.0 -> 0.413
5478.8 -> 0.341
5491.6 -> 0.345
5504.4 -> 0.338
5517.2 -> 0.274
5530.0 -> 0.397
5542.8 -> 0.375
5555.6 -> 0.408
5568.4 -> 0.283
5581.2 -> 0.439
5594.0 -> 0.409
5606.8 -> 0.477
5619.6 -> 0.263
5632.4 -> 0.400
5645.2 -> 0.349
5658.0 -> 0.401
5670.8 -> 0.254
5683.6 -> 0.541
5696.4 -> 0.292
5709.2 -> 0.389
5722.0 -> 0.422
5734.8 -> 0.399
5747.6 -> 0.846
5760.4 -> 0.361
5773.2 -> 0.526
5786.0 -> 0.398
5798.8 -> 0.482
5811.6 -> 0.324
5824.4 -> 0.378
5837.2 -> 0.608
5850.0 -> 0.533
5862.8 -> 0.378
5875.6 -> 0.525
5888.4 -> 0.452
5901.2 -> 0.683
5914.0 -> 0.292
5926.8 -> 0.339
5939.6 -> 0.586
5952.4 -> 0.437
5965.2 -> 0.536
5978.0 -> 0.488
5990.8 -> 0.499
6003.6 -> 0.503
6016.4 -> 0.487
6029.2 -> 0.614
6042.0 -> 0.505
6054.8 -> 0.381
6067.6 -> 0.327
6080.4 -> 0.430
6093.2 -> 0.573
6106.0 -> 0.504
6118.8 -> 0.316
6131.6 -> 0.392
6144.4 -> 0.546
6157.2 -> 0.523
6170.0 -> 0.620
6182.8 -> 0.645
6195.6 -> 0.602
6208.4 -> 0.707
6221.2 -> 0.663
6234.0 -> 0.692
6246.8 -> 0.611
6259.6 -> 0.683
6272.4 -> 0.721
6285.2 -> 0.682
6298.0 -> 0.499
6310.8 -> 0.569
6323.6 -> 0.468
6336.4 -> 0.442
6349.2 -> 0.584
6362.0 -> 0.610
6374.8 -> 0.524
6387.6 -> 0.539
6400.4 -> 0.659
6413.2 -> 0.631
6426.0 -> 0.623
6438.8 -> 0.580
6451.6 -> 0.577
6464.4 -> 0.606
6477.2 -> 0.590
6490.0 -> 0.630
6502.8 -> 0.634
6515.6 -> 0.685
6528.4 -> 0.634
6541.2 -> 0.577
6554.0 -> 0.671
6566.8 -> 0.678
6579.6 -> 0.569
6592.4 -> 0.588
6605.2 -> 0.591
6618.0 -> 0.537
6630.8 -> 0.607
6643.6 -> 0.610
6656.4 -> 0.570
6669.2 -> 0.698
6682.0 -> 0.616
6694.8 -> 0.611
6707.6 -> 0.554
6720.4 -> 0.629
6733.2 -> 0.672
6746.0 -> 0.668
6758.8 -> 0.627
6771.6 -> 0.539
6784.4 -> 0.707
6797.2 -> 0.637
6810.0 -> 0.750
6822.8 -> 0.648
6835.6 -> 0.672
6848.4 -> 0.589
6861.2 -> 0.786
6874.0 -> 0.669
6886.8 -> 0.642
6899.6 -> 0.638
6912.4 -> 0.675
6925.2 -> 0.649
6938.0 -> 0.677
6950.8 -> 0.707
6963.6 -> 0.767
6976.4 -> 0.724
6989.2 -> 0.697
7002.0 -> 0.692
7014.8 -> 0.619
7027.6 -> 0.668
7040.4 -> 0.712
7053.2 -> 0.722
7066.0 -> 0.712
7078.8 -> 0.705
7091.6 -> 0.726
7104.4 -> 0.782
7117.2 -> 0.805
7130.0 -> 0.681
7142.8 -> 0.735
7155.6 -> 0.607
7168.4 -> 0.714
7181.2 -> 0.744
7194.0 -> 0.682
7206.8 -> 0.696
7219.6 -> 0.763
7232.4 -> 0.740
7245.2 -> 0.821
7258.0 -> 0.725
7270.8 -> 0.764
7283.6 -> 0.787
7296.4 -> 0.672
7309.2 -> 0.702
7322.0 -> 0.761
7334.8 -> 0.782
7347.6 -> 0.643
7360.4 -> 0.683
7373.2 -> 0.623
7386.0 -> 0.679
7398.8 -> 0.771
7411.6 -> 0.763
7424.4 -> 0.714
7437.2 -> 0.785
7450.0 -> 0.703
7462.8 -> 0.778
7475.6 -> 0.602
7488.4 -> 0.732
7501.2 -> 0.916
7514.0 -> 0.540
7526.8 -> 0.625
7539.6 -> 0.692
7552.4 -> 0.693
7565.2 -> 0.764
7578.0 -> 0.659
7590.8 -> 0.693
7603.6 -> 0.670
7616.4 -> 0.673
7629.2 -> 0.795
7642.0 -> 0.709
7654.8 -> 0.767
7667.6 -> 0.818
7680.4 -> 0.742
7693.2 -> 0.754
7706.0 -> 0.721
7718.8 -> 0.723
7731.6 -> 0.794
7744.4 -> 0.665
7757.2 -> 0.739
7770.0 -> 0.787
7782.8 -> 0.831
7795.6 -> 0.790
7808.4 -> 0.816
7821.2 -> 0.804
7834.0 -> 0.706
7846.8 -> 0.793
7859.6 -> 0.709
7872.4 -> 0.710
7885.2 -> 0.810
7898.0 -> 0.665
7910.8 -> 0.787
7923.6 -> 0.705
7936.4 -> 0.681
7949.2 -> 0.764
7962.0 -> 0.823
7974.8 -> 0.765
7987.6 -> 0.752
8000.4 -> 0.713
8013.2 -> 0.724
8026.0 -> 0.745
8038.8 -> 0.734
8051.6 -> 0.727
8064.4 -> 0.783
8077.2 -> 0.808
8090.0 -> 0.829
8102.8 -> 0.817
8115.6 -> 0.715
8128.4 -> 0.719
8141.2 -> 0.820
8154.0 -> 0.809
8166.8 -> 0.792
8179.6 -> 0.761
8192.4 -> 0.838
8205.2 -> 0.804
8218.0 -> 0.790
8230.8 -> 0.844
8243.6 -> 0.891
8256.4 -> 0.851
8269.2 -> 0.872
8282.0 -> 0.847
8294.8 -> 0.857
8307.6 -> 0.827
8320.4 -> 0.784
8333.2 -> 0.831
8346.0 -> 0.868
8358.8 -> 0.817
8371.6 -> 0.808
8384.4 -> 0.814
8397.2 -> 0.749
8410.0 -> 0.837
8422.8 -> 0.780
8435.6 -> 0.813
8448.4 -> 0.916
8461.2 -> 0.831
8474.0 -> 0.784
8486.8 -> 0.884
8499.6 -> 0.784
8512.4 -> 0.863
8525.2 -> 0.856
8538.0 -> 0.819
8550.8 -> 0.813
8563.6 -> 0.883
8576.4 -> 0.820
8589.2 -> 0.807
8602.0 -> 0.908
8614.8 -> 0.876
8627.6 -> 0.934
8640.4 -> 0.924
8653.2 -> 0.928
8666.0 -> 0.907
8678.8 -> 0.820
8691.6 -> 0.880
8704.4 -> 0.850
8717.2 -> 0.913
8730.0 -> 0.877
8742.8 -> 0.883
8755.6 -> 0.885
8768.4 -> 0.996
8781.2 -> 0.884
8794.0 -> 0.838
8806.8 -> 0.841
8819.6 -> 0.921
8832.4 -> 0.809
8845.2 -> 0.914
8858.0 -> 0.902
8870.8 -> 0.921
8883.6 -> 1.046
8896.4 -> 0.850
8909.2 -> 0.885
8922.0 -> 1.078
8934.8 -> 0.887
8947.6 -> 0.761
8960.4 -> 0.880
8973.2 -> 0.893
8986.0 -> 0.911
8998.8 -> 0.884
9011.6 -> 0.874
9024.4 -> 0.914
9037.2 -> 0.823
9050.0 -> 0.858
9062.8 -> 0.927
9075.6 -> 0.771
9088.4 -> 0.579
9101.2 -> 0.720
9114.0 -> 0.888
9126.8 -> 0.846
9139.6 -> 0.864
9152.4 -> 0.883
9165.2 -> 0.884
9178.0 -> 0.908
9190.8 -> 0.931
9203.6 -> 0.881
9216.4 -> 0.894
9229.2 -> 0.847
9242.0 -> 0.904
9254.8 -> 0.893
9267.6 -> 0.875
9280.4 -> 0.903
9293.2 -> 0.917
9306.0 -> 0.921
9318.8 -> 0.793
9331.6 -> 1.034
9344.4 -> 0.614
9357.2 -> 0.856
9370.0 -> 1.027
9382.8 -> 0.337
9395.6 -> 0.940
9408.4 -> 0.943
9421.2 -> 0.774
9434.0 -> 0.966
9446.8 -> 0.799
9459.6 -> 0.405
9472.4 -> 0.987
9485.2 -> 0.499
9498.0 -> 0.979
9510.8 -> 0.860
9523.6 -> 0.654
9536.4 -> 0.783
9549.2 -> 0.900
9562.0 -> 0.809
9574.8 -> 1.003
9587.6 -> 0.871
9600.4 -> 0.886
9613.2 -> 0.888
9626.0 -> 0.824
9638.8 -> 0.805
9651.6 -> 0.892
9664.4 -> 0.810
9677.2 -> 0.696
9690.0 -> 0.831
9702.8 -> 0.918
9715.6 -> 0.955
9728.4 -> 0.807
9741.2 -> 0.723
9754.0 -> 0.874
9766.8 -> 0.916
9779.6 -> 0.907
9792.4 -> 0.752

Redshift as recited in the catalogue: 0.54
